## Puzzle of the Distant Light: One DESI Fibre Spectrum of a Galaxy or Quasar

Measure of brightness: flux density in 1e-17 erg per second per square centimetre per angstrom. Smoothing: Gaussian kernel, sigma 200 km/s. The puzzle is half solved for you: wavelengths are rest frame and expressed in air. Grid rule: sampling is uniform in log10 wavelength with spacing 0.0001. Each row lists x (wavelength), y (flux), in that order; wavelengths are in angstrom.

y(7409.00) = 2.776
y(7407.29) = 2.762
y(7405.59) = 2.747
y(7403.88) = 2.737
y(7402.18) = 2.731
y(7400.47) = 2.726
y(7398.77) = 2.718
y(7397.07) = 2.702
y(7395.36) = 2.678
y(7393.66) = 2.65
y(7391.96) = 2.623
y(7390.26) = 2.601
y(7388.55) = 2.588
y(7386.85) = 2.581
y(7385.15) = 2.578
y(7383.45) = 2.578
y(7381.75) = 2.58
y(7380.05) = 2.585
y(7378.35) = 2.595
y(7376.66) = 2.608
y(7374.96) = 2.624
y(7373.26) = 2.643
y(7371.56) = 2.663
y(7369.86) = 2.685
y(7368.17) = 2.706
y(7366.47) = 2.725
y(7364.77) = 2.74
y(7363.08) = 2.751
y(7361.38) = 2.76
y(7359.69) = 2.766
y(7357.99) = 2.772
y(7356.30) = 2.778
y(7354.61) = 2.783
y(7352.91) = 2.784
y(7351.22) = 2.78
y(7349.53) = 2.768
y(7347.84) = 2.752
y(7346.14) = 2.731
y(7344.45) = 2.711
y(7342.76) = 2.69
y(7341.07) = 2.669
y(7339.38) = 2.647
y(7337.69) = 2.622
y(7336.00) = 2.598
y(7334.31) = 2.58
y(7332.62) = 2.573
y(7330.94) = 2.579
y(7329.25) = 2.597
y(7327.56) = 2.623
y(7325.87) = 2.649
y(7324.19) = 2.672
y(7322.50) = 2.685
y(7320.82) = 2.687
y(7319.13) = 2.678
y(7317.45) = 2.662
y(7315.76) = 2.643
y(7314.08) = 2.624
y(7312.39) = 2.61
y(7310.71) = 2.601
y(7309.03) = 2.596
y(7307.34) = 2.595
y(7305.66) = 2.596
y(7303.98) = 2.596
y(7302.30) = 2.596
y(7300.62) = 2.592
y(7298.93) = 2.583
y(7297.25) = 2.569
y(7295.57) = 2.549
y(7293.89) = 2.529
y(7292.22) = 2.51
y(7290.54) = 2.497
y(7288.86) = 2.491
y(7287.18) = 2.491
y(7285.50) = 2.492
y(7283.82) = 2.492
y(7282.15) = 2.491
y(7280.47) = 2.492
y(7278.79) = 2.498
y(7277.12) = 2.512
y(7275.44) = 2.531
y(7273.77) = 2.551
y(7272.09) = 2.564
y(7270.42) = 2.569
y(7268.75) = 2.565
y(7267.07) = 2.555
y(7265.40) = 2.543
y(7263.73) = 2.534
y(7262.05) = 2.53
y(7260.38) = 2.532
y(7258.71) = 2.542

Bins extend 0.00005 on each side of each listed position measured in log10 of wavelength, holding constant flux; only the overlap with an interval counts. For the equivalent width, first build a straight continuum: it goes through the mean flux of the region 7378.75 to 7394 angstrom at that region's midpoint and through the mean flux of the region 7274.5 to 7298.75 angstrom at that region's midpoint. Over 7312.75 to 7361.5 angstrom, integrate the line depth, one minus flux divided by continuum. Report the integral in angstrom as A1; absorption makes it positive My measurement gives -2.5 angstrom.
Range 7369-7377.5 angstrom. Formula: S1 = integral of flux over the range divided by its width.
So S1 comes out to 2.64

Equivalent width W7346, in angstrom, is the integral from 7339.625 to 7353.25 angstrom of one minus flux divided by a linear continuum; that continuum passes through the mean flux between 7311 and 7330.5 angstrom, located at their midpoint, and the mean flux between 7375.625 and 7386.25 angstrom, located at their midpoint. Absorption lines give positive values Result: -0.6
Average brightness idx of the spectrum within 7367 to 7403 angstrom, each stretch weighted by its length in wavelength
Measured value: 2.64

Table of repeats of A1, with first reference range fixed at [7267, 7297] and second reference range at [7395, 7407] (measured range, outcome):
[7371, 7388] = 0.5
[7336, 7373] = -1.1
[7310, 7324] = -0.4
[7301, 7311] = -0.1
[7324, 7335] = 0.0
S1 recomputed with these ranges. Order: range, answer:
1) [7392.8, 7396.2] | 2.67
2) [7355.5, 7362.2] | 2.77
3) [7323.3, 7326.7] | 2.66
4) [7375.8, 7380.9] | 2.6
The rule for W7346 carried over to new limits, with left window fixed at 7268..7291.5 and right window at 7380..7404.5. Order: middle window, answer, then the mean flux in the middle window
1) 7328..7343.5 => -0.22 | 2.62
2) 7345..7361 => -1.03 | 2.77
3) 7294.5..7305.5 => -0.18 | 2.58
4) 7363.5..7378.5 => -0.29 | 2.67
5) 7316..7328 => -0.47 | 2.67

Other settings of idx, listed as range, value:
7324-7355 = 2.67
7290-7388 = 2.65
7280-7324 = 2.58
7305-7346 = 2.63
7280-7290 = 2.49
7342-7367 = 2.75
